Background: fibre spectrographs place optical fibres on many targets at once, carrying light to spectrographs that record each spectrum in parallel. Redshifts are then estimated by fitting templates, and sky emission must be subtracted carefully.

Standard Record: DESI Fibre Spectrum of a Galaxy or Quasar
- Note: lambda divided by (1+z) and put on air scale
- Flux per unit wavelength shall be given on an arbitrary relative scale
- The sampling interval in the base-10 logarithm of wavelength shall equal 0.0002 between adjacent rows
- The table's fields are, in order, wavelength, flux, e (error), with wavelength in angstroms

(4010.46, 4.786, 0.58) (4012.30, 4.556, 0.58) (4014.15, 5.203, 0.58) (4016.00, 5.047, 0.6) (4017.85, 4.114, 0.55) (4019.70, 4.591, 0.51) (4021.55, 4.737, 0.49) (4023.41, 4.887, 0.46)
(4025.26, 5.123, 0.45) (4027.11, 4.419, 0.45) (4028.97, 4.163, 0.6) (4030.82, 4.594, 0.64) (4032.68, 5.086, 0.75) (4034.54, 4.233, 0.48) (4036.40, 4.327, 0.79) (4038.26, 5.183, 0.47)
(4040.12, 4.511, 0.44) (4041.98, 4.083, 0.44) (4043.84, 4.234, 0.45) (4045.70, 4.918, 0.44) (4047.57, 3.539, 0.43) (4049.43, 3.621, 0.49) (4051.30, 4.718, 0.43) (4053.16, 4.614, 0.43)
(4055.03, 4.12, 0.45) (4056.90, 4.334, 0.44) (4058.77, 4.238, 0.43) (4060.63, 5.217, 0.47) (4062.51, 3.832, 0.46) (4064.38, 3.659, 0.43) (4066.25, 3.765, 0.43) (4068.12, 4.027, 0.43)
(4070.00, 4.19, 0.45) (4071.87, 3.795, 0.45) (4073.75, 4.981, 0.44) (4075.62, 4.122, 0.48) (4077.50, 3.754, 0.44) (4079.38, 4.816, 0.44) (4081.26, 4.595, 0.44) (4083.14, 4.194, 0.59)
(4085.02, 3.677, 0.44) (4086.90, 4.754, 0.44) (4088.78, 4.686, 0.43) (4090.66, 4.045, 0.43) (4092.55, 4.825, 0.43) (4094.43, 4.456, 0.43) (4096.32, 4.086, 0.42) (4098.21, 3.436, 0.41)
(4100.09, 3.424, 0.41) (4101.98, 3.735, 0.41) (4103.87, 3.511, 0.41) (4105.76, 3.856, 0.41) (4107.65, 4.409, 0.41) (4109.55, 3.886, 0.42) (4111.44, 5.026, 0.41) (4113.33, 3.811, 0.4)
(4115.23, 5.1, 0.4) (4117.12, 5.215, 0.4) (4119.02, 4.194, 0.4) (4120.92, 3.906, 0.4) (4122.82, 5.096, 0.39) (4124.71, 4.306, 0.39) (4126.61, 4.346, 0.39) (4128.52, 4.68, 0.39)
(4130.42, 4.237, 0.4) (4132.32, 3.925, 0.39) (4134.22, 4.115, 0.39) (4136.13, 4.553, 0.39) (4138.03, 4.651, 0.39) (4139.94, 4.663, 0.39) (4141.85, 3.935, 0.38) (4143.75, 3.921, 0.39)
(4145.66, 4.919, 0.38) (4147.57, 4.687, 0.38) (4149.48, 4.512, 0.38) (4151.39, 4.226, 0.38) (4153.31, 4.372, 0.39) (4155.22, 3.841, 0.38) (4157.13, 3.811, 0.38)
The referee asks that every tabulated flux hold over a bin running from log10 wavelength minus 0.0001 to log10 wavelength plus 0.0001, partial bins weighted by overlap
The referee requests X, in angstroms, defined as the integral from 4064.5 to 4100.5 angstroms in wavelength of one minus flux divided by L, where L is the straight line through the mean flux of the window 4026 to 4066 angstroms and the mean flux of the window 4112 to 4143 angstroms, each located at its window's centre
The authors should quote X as 1.6 angstroms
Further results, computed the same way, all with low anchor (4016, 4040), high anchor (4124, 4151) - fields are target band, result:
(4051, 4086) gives 2.4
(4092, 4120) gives 1.7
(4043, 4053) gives 0.8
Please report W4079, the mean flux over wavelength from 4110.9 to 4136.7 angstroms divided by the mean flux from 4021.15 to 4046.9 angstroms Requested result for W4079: 0.97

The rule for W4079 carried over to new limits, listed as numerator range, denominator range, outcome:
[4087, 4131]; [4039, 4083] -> 1.01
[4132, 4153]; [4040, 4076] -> 1.04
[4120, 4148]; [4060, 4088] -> 1.04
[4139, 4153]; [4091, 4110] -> 1.11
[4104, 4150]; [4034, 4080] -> 1.03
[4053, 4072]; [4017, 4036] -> 0.91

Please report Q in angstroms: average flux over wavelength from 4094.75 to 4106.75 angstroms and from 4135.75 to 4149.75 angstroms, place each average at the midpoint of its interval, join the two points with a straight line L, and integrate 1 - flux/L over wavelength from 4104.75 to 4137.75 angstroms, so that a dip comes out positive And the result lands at -2.5 angstroms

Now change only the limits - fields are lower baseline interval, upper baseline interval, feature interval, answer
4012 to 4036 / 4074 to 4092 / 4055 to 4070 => 1.0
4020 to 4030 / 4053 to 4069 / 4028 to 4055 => 0.2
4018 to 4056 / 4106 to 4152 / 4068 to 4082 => 0.5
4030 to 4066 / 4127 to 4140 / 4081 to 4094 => -0.1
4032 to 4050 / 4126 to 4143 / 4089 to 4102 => 0.9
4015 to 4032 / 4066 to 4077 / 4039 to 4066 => 0.6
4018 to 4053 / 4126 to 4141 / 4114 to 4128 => -0.6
